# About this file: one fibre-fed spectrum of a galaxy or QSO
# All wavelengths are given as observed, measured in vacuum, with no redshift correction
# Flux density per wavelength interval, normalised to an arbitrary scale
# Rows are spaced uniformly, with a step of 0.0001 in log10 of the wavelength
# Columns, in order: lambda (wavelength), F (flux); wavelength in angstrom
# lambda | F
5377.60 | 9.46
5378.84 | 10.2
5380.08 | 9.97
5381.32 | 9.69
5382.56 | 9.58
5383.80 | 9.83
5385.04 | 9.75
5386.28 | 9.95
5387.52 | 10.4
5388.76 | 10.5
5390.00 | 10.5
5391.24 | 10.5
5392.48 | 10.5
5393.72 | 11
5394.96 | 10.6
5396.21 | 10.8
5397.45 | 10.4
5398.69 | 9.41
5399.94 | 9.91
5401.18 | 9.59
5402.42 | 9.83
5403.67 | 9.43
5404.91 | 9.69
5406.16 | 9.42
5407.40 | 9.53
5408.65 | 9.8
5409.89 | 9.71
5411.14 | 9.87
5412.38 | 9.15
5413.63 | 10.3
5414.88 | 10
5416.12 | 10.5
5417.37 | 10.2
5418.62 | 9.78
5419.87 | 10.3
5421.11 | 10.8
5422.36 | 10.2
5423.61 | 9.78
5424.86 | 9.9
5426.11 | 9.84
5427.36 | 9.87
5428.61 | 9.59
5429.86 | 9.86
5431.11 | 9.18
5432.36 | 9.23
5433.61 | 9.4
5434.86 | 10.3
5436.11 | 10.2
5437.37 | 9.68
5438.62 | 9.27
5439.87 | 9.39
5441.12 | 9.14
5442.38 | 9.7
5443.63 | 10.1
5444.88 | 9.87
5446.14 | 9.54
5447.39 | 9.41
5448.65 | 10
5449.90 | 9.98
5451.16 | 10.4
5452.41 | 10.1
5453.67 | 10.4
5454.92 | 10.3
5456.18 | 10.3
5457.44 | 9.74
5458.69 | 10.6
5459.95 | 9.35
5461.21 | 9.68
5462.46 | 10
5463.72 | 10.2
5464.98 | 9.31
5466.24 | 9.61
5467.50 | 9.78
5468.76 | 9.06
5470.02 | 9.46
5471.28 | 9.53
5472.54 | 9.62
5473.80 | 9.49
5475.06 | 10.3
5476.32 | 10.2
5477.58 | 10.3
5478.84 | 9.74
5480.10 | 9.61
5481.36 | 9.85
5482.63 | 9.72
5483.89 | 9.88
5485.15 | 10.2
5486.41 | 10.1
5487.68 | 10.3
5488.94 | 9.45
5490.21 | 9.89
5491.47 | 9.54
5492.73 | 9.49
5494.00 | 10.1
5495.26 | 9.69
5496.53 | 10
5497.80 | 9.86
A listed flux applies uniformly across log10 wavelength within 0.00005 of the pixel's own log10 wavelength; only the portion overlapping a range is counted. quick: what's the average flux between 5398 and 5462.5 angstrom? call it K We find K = 9.84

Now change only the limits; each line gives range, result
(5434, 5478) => 9.83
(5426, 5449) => 9.65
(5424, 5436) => 9.71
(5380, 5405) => 10.1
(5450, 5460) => 10.2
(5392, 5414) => 9.93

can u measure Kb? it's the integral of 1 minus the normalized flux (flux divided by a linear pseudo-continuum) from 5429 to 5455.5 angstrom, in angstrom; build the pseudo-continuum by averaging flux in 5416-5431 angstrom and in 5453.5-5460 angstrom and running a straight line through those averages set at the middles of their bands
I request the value 0.83 angstrom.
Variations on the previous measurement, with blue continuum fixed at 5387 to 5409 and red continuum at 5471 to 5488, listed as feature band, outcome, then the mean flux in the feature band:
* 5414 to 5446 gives 0.6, 9.84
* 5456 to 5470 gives 0.3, 9.75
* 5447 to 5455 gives -0.1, 10.1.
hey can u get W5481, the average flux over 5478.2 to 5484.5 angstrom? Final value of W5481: 9.76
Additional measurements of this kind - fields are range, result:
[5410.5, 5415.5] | 9.83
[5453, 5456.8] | 10.3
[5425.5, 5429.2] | 9.77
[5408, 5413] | 9.64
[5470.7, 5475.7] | 9.74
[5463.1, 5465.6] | 9.75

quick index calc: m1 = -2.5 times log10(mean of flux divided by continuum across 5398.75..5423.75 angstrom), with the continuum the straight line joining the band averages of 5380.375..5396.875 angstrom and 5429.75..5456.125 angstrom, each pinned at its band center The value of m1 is 0.02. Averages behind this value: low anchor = 10.3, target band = 9.88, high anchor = 9.79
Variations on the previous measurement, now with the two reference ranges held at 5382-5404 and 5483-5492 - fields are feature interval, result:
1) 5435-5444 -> 0.04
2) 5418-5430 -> 0.01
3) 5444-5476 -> 0.01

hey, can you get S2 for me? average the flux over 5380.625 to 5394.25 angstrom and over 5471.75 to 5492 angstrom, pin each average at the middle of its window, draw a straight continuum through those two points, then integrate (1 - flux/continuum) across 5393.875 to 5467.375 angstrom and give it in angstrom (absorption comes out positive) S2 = 1.3 angstrom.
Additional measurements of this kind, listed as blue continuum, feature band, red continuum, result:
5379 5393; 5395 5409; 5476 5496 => 0.3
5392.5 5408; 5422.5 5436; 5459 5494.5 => 0.2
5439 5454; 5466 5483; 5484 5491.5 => 0.3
